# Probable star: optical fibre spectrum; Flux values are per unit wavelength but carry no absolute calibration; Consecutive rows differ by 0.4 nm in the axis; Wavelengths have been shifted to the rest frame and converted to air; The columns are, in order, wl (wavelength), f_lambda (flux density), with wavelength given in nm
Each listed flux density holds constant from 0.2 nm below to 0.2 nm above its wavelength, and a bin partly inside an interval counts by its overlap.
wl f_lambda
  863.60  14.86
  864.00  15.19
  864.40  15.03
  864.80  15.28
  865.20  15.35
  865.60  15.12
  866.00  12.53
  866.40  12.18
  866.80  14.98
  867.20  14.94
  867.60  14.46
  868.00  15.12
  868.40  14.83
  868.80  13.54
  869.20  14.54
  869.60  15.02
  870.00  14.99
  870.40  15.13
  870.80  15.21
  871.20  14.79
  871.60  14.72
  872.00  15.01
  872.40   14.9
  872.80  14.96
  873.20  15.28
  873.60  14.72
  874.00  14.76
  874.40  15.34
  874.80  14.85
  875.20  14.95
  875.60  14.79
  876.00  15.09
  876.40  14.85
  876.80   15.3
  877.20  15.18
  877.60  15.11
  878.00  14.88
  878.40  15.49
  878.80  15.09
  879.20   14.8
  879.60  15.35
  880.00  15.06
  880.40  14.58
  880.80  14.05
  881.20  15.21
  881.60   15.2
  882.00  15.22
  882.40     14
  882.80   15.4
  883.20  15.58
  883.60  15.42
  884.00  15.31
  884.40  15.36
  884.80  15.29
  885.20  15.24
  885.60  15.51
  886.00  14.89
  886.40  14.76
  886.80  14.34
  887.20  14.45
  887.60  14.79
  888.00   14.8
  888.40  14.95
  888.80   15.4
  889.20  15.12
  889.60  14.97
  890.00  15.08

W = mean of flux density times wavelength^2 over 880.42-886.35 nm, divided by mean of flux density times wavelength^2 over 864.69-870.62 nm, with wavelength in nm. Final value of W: 1.1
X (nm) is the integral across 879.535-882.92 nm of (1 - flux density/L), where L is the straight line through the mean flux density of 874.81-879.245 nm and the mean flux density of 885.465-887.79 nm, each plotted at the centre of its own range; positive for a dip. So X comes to 0.01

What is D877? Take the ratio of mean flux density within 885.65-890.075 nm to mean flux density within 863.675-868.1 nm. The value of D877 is 1.02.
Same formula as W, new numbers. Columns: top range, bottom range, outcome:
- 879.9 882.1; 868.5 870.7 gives 1.04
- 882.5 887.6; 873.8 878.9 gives 1.02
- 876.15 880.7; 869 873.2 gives 1.02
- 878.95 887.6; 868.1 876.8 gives 1.03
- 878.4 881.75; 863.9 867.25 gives 1.07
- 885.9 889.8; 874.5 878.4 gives 1.01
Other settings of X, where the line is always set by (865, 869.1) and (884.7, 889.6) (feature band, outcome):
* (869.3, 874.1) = -0.16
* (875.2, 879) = -0.12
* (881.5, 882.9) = -0.01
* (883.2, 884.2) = -0.04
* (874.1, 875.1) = -0.03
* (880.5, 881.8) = 0.00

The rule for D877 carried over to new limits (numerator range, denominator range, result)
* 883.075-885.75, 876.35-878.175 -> 1.02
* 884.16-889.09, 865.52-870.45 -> 1.04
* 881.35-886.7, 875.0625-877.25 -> 1.01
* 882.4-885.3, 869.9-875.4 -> 1.02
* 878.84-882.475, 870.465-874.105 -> 1.00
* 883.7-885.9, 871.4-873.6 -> 1.03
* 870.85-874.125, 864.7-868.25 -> 1.03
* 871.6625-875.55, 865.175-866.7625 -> 1.09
